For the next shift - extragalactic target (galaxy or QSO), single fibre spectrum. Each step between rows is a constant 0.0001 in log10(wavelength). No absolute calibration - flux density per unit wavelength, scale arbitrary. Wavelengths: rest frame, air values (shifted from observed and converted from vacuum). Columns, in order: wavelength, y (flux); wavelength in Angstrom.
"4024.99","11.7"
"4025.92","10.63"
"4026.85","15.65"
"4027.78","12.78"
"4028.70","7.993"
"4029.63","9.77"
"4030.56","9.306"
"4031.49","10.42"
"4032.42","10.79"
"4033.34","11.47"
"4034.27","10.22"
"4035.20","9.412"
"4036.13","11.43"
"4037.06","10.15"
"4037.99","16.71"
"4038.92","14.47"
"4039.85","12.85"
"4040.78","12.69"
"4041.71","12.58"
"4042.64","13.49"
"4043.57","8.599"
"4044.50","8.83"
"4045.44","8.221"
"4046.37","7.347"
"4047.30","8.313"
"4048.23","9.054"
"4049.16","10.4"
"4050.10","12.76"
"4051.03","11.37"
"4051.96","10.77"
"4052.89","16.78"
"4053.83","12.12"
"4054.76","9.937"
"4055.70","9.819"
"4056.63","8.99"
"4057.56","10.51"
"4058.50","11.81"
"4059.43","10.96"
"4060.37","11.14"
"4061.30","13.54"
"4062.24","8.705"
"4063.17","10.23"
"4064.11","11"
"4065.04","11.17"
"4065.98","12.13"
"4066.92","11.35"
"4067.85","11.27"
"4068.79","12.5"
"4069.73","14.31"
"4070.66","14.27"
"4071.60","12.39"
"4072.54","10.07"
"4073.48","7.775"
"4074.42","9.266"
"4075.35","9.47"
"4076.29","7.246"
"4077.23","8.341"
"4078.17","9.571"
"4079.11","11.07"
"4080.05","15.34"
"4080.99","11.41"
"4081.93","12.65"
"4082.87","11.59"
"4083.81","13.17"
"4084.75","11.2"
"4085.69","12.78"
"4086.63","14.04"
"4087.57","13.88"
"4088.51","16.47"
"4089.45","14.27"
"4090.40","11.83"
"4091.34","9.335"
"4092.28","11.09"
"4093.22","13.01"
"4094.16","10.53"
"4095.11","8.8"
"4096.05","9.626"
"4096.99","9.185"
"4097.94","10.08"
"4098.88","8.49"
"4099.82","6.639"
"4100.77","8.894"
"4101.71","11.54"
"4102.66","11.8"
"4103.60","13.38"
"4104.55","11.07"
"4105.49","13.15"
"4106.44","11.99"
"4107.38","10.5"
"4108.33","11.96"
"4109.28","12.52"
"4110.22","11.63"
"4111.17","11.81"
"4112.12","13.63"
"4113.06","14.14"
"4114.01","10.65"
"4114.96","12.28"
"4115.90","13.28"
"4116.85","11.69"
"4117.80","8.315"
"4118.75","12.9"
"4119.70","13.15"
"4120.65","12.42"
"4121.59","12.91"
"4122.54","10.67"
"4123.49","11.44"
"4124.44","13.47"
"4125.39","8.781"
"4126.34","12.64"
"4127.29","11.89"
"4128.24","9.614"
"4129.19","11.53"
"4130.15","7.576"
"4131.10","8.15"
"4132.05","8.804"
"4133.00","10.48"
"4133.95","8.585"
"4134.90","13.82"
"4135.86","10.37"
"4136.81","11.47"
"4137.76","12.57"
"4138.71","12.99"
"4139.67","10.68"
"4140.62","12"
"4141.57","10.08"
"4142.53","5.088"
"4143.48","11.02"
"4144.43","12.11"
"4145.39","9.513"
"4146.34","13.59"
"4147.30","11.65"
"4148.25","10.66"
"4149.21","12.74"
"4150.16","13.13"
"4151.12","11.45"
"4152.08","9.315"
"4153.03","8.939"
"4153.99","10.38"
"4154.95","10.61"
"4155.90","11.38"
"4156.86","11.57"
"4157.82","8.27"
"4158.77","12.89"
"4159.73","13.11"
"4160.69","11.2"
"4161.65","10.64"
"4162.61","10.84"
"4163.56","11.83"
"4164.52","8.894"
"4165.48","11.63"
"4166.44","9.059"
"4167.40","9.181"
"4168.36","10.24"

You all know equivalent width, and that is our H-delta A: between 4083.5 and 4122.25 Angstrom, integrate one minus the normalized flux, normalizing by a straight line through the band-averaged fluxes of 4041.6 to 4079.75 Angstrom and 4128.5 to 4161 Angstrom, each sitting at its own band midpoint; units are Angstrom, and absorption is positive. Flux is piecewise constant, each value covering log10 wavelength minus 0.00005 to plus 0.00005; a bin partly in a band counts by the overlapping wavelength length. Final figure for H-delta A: -3.4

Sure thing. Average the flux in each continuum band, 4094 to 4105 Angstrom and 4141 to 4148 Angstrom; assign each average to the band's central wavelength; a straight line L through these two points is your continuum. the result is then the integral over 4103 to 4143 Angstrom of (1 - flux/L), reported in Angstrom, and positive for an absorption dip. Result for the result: -4.3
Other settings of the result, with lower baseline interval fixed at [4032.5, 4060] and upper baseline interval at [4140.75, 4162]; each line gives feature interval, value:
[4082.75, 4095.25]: -1.6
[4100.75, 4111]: -0.8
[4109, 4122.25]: -1.5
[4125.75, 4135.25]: 0.6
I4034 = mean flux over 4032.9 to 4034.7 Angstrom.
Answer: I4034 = 10.8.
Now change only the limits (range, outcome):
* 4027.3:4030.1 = 10.2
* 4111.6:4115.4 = 12.7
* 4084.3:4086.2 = 12.1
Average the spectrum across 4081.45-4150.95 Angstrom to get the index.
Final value 11.4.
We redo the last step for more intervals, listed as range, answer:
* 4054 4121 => 11.4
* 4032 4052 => 11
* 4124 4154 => 10.8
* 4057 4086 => 11.2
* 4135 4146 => 10.9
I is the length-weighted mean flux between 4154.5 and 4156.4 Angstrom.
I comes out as 11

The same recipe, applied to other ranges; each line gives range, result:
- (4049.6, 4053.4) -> 12.9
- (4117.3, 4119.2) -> 10.6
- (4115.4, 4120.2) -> 11.9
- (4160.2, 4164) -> 11.1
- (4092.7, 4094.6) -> 11.8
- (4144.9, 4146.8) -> 11.5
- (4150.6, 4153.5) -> 9.94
